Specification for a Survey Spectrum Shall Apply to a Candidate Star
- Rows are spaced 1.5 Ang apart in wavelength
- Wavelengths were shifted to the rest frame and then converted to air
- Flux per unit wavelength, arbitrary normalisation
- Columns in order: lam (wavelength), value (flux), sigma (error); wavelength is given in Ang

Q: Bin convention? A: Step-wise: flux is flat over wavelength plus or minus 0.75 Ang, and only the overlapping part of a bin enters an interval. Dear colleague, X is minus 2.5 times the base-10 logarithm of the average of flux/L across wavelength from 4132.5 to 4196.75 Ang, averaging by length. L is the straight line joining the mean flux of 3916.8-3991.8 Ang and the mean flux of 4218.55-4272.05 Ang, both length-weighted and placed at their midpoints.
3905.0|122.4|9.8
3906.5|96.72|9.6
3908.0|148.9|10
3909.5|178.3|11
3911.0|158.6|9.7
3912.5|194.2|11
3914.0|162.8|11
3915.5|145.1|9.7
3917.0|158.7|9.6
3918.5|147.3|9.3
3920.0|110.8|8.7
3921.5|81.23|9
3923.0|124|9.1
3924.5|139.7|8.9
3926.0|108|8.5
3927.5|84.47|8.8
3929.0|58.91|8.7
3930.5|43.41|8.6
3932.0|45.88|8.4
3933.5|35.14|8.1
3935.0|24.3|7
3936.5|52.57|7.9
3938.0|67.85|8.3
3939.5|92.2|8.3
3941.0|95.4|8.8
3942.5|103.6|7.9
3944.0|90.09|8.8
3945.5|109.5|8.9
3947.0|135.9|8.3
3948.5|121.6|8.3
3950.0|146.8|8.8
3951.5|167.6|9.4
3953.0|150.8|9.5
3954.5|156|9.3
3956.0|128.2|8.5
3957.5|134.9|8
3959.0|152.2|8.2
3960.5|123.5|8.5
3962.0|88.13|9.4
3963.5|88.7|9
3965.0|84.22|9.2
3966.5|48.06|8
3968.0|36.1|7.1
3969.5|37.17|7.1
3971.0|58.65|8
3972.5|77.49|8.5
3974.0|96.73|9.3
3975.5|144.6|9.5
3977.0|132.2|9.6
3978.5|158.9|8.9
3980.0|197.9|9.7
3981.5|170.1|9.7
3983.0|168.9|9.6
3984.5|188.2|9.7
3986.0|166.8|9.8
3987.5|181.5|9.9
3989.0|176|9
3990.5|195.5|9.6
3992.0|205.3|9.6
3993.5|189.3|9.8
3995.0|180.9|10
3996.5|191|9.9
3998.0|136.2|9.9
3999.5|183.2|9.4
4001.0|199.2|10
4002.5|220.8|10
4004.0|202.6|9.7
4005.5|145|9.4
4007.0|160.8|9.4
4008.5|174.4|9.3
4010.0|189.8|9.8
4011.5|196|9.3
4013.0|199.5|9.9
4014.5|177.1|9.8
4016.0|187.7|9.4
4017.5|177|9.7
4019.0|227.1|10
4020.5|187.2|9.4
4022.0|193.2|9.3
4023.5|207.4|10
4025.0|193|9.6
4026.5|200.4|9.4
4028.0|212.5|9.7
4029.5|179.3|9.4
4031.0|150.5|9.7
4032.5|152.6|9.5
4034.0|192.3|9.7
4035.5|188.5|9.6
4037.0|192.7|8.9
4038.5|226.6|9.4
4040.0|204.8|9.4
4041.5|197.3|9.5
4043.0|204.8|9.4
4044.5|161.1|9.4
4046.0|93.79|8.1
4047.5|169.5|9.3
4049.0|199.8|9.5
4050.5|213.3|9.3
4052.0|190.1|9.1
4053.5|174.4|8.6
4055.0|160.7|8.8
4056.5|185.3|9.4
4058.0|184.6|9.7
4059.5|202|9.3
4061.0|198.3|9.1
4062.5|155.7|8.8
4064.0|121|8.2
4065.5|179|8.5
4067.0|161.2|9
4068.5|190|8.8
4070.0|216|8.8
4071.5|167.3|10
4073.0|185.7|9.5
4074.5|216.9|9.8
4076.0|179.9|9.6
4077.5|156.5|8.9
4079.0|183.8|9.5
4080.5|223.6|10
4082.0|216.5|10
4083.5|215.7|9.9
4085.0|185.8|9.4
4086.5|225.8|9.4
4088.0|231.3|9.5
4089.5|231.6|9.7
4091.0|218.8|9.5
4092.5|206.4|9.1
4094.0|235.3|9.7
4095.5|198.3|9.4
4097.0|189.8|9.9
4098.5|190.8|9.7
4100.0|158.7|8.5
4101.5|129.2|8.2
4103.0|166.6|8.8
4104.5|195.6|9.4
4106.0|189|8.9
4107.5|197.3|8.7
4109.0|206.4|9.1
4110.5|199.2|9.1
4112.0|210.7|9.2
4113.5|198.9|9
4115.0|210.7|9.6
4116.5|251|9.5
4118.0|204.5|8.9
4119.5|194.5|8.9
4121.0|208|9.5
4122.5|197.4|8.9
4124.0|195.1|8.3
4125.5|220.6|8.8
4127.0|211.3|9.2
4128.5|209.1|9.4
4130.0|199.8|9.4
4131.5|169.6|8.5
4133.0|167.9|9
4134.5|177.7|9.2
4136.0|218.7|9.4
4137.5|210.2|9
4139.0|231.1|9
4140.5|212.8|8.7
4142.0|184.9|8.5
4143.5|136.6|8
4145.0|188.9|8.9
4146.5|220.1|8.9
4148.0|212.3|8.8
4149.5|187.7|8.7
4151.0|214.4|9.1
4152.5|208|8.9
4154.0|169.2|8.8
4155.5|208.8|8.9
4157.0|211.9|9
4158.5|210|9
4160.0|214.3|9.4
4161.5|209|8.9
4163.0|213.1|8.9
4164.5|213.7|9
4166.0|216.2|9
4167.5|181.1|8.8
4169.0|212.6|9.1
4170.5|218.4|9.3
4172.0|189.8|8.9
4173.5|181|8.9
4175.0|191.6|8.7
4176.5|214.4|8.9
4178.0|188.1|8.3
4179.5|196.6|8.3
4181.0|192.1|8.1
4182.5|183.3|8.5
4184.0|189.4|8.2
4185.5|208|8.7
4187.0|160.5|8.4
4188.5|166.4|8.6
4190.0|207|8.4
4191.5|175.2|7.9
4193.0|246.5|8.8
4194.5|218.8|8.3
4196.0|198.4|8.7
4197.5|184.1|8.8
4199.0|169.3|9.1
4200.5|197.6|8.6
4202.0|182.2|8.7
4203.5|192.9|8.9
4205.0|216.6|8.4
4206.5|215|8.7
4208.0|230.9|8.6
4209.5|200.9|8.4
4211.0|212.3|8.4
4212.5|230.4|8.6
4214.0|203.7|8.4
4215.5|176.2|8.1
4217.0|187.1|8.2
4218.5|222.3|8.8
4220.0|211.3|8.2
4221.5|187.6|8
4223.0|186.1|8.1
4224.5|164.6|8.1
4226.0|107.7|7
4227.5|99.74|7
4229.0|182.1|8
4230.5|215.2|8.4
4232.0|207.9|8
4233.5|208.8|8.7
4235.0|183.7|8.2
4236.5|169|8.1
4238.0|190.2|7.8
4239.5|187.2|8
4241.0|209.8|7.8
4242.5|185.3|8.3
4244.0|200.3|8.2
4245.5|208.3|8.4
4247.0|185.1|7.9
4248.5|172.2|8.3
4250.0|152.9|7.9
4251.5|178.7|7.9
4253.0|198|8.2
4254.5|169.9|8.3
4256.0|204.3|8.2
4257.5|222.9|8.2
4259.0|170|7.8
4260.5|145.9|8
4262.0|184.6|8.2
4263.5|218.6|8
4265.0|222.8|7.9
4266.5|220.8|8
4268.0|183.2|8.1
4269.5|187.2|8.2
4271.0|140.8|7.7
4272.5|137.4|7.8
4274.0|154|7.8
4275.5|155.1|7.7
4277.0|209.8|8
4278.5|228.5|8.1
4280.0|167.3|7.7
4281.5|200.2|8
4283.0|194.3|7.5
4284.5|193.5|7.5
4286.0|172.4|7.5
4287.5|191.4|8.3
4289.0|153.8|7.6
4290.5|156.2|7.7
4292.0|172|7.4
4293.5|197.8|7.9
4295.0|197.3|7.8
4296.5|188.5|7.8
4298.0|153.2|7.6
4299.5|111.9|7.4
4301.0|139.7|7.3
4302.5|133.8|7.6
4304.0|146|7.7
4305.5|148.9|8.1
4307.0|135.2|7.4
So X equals -0.203 mag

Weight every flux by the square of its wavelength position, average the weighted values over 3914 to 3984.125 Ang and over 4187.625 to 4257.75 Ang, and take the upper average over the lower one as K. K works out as 2.03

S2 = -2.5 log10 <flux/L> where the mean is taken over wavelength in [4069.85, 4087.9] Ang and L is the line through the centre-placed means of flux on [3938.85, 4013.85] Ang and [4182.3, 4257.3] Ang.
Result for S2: -0.21 mag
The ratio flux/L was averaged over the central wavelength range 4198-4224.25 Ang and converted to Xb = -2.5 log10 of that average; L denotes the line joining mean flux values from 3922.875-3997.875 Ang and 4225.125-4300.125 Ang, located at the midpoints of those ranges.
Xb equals -0.18 mag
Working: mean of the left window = 119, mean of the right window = 181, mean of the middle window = 200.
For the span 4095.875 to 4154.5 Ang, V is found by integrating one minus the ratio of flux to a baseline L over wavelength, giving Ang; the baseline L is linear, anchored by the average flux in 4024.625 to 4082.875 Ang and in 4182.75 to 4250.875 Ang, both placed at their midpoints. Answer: -2.8 Ang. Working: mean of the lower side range 184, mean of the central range 196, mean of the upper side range 191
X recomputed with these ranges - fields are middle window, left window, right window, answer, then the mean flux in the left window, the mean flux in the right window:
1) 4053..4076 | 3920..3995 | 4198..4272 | -0.24 mag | 116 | 190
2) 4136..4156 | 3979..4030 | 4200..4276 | -0.07 mag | 187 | 188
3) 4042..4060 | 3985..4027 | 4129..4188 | 0.07 mag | 187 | 198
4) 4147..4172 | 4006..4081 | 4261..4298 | -0.12 mag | 185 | 184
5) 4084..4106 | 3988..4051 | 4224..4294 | -0.07 mag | 186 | 182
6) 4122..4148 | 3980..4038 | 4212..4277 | -0.07 mag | 186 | 185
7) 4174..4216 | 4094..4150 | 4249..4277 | -0.05 mag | 197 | 181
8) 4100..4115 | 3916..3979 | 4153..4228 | -0.15 mag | 101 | 196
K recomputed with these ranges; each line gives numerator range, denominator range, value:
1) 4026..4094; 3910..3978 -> 1.90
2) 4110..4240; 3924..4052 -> 1.46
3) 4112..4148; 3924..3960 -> 2.17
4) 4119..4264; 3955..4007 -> 1.49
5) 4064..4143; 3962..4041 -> 1.26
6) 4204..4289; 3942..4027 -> 1.39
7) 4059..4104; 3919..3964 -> 2.00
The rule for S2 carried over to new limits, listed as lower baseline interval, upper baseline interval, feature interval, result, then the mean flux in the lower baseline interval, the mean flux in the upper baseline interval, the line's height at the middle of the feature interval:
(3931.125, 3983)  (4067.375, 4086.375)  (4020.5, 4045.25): -0.18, 105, 195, 162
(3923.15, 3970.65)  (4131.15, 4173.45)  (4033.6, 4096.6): -0.23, 95.2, 200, 156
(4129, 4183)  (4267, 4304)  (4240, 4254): -0.05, 199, 171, 180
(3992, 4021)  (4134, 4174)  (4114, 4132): -0.04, 186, 202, 199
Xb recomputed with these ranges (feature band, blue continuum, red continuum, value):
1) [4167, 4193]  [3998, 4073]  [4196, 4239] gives -0.02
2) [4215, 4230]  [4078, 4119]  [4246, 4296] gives 0.09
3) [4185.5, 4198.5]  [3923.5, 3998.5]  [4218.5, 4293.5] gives -0.15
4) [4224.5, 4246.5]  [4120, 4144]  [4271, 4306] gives -0.02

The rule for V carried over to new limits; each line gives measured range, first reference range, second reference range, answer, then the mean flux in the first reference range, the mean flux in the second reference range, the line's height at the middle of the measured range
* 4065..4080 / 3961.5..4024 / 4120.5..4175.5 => -0.38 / 158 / 201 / 180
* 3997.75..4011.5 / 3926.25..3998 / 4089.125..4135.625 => -3.93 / 119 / 198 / 141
